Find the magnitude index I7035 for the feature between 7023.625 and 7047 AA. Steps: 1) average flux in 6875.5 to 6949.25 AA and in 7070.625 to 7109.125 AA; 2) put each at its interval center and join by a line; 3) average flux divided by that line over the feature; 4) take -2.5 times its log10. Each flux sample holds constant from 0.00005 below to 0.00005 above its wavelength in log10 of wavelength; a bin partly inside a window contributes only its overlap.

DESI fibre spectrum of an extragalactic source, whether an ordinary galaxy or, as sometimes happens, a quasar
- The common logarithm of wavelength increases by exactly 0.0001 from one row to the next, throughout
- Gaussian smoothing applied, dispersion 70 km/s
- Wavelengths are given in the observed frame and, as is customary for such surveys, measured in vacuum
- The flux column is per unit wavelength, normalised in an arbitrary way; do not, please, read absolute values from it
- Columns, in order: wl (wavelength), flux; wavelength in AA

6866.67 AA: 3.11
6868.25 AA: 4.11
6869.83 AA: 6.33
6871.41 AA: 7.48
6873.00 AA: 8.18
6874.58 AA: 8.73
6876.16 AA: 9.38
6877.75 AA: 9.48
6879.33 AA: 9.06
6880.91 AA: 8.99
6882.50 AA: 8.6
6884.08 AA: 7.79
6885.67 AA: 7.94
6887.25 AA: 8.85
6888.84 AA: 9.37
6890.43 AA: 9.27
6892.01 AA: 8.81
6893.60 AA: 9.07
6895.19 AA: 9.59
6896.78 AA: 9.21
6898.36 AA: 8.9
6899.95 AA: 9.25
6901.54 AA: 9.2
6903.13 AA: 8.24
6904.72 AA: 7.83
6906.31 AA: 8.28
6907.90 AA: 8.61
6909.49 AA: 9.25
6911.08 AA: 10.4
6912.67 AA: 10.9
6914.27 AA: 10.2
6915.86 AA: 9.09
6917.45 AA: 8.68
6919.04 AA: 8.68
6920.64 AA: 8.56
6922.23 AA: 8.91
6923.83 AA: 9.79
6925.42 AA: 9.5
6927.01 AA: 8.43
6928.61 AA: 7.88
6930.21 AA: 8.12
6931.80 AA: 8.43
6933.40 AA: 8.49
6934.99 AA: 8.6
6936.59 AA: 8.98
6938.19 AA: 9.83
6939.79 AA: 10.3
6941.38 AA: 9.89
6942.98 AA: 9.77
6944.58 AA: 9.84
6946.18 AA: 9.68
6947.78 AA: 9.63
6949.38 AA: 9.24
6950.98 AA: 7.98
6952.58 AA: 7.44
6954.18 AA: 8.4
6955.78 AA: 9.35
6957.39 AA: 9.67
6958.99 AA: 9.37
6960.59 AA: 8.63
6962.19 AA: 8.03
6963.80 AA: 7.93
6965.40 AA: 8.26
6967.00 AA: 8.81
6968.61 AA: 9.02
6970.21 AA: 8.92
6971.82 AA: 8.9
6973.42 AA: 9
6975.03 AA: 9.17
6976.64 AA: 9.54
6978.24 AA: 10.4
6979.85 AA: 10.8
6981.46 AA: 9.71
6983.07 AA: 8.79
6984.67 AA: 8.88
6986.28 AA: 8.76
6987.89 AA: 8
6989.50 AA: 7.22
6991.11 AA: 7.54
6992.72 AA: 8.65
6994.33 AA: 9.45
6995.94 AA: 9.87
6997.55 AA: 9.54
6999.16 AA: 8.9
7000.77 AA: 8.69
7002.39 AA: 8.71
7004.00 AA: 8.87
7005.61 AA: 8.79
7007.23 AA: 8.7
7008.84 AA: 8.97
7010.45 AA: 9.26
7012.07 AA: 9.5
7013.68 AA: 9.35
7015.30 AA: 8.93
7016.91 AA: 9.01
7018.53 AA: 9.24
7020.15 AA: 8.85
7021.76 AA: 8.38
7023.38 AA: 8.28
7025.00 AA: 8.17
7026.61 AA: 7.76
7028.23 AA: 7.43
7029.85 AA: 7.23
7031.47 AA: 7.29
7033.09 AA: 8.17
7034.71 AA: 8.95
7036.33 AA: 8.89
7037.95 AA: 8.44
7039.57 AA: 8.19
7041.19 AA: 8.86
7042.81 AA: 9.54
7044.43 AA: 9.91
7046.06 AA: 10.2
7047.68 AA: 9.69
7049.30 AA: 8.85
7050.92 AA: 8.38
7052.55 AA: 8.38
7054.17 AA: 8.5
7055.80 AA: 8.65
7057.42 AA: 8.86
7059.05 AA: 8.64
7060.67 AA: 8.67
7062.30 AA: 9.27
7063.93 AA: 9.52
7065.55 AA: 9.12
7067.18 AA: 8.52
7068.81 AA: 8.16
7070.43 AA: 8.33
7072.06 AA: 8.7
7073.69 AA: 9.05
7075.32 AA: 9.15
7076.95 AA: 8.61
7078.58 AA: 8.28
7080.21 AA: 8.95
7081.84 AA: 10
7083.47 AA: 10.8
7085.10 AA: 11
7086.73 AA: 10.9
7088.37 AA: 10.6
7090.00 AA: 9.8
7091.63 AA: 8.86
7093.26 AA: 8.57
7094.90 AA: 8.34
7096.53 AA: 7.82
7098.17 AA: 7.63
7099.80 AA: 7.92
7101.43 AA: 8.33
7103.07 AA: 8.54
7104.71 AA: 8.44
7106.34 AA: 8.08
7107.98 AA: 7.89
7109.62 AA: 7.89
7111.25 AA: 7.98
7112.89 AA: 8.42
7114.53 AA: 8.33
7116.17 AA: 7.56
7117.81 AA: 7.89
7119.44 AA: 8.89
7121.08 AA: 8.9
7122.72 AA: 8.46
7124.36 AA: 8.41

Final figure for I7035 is 0.06 mag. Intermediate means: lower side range 9.08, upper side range 8.95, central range 8.5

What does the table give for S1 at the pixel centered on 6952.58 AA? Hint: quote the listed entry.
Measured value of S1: 7.44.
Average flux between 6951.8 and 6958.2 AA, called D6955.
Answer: 8.72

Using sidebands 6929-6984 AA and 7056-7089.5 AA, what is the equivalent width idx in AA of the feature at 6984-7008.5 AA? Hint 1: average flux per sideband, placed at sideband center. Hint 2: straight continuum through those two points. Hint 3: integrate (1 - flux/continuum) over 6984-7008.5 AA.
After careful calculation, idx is 1.1 AA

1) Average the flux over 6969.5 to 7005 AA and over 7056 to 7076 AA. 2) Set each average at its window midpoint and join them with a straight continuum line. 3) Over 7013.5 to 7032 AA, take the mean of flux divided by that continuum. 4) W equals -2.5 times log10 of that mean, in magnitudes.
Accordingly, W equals 0.08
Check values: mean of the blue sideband 9.01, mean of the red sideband 8.83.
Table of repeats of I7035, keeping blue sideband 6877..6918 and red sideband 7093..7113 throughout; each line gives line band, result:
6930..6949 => -0.058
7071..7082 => -0.082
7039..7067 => -0.083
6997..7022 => -0.056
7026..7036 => 0.078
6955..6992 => -0.025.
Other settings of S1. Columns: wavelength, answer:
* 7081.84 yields 10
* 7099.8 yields 7.92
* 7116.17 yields 7.56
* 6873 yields 8.18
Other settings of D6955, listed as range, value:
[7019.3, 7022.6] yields 8.62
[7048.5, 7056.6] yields 8.55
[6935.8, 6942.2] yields 9.75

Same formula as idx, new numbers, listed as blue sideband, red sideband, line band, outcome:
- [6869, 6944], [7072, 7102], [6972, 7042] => 2.1 AA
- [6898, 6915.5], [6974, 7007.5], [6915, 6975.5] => 1.2 AA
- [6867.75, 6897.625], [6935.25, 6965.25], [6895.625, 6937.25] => -0.8 AA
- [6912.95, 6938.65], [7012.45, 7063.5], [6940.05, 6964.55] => -0.4 AA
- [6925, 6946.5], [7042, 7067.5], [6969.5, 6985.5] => -0.6 AA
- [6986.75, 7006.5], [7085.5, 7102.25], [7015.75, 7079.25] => 1.0 AA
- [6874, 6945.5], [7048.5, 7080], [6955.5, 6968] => 0.3 AA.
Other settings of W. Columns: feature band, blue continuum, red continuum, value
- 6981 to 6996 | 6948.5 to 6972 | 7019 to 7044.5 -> -0.008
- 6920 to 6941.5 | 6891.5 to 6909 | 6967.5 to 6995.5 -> -0.008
